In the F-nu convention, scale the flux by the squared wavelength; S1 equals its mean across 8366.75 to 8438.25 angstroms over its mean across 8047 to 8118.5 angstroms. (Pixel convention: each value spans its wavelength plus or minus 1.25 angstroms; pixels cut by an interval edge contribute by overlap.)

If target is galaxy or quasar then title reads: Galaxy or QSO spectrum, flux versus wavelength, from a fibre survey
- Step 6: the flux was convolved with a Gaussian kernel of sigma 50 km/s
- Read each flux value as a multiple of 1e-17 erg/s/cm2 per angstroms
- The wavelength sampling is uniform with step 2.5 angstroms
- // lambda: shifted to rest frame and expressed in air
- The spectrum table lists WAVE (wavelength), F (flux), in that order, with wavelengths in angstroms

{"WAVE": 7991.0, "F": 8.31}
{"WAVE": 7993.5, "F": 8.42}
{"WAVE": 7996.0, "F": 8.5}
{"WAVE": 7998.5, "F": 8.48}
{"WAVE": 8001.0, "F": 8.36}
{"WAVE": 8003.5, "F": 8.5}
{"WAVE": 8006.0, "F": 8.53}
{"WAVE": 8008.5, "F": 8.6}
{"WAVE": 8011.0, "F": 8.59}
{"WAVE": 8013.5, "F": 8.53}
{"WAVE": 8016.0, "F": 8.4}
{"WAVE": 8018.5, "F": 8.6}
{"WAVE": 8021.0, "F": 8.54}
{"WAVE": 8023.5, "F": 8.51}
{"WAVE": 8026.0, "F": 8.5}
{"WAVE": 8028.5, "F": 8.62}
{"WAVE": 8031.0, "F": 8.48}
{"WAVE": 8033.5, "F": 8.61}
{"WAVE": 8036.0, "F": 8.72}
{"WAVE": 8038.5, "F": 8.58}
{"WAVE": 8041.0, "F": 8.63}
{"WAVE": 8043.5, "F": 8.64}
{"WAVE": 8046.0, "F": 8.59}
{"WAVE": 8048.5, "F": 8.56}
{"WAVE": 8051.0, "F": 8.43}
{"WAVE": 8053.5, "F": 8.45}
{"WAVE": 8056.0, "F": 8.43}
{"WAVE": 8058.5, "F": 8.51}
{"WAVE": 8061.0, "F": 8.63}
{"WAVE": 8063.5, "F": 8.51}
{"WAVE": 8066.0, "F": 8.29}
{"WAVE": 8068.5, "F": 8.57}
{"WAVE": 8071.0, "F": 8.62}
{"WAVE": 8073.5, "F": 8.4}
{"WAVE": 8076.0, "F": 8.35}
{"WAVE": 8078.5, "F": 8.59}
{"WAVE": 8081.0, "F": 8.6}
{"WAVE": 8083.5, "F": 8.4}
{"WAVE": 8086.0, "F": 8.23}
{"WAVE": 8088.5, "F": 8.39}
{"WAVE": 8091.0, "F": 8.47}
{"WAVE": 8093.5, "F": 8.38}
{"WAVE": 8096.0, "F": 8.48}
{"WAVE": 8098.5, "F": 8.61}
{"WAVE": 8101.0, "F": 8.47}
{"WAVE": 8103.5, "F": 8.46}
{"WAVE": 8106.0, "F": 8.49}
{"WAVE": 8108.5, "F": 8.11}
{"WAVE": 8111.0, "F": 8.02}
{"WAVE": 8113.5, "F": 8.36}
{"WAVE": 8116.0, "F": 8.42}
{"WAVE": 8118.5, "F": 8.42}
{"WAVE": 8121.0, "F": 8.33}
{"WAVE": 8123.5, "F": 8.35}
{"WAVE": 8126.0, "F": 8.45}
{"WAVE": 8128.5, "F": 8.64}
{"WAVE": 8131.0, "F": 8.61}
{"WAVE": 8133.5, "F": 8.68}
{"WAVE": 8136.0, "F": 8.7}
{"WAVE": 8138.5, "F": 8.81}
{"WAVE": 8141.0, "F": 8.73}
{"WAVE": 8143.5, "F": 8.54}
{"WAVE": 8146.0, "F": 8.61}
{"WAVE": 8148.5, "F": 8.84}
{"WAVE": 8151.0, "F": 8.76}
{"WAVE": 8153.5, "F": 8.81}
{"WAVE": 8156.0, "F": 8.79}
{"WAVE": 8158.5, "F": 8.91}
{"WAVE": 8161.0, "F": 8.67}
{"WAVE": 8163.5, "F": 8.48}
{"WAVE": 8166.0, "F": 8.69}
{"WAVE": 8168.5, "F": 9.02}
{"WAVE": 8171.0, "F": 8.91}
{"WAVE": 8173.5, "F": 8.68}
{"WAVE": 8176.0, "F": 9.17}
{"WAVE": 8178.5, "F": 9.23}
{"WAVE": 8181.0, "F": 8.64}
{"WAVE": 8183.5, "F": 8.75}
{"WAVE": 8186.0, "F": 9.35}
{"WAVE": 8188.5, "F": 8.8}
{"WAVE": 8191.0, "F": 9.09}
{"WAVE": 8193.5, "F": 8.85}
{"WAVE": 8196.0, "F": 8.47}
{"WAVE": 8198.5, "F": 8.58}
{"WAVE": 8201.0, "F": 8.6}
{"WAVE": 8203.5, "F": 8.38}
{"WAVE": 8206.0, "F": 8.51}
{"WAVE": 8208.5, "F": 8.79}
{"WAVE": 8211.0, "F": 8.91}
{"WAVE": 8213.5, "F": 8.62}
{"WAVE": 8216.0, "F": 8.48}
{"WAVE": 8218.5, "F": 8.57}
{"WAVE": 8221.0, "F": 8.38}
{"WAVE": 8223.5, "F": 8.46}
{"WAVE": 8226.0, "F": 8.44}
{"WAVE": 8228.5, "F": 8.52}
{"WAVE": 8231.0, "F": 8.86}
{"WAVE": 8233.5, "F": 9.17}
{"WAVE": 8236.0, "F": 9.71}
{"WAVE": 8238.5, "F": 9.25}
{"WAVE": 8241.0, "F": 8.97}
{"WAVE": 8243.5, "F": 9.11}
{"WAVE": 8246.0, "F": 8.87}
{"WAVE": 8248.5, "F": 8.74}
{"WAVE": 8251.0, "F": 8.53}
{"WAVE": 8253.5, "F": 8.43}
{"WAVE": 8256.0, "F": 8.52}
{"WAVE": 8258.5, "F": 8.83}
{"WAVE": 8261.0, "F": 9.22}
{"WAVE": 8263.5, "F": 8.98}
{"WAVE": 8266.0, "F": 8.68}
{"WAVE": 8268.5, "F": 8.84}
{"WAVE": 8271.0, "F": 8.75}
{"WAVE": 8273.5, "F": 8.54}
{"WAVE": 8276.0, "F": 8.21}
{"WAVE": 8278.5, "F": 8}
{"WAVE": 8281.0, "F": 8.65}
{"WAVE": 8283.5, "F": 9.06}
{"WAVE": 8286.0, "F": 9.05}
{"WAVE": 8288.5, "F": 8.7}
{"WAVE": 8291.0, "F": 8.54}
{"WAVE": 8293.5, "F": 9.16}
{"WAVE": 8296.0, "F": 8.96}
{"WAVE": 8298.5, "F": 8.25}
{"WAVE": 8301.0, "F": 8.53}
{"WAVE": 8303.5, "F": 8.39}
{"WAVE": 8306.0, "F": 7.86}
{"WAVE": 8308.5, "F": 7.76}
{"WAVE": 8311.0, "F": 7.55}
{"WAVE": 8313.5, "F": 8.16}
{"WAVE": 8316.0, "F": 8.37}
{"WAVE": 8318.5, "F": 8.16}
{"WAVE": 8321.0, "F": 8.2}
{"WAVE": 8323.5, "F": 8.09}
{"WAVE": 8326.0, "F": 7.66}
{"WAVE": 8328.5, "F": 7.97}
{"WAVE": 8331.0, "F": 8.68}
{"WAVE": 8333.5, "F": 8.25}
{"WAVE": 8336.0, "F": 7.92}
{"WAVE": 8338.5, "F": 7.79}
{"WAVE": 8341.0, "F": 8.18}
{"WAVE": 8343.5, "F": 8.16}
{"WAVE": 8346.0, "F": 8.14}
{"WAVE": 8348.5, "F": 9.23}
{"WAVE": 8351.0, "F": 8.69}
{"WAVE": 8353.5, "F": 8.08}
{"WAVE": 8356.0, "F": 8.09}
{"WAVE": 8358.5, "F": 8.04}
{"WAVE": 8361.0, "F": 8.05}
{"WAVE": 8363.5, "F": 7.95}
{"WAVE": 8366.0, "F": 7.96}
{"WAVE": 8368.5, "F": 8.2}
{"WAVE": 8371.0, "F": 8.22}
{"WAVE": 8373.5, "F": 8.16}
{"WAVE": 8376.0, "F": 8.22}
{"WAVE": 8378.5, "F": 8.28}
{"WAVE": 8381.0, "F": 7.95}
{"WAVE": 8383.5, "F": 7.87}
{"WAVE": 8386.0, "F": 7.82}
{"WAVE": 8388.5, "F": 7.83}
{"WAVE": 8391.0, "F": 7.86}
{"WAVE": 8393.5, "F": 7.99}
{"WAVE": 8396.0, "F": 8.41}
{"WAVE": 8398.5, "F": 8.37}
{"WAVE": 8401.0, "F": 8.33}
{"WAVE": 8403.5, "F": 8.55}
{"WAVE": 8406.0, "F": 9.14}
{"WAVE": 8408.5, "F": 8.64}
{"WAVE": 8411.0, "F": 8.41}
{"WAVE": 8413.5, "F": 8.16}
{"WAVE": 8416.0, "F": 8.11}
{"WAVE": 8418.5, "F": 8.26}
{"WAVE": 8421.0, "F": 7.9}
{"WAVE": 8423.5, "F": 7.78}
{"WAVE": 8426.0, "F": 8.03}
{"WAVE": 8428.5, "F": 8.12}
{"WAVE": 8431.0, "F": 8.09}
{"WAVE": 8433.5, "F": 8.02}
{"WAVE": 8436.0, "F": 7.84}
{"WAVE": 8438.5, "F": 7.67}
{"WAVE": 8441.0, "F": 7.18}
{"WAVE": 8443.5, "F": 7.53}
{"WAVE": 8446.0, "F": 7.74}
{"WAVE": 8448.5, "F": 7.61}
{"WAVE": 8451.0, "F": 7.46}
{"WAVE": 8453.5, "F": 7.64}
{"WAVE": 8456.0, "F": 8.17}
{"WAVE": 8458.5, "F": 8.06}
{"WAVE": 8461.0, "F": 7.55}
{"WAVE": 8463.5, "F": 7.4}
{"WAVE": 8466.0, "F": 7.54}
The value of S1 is 1.0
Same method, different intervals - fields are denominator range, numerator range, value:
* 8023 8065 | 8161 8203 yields 1.07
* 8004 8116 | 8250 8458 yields 1.04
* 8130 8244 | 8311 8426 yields 0.97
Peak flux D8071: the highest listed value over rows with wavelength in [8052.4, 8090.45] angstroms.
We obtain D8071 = 8.63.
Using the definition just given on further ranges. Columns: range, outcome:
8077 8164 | 8.91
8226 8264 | 9.71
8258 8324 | 9.22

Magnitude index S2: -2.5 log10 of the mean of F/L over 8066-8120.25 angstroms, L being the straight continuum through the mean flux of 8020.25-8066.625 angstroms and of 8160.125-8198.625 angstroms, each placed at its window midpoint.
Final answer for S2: 0.03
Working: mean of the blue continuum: 8.54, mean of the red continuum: 8.85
